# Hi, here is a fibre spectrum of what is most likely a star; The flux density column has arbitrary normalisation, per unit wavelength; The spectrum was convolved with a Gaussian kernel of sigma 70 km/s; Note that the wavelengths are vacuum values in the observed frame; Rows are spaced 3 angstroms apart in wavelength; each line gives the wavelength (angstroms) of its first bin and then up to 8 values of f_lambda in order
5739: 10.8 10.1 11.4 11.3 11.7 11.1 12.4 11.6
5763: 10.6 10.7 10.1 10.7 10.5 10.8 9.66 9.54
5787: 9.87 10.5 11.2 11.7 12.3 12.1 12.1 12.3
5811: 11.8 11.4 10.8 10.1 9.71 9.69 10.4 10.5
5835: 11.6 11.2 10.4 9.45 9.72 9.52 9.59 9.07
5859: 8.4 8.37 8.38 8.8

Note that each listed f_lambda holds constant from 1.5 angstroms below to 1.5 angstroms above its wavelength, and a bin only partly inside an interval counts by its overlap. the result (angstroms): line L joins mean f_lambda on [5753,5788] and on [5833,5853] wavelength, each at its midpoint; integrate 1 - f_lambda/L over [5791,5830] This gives -2.9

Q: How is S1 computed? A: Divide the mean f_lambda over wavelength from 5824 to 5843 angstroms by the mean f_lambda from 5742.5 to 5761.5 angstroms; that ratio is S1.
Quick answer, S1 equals 0.92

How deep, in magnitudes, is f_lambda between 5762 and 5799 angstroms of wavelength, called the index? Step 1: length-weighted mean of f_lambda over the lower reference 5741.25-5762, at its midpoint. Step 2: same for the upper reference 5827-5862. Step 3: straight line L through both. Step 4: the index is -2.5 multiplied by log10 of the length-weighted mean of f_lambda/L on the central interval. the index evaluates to 0.04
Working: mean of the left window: 11.4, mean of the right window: 9.91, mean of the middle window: 10.6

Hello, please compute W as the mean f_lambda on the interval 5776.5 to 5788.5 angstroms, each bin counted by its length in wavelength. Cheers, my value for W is 9.97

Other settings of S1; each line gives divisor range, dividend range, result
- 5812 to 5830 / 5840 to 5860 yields 0.91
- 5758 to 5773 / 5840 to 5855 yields 0.90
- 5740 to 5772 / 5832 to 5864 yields 0.88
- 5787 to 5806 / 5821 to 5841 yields 0.91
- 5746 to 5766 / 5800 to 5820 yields 1.02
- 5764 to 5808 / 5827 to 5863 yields 0.91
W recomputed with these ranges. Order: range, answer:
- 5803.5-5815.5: 11.9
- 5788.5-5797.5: 11.1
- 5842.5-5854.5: 9.57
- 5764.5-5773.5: 10.5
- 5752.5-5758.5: 11.8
